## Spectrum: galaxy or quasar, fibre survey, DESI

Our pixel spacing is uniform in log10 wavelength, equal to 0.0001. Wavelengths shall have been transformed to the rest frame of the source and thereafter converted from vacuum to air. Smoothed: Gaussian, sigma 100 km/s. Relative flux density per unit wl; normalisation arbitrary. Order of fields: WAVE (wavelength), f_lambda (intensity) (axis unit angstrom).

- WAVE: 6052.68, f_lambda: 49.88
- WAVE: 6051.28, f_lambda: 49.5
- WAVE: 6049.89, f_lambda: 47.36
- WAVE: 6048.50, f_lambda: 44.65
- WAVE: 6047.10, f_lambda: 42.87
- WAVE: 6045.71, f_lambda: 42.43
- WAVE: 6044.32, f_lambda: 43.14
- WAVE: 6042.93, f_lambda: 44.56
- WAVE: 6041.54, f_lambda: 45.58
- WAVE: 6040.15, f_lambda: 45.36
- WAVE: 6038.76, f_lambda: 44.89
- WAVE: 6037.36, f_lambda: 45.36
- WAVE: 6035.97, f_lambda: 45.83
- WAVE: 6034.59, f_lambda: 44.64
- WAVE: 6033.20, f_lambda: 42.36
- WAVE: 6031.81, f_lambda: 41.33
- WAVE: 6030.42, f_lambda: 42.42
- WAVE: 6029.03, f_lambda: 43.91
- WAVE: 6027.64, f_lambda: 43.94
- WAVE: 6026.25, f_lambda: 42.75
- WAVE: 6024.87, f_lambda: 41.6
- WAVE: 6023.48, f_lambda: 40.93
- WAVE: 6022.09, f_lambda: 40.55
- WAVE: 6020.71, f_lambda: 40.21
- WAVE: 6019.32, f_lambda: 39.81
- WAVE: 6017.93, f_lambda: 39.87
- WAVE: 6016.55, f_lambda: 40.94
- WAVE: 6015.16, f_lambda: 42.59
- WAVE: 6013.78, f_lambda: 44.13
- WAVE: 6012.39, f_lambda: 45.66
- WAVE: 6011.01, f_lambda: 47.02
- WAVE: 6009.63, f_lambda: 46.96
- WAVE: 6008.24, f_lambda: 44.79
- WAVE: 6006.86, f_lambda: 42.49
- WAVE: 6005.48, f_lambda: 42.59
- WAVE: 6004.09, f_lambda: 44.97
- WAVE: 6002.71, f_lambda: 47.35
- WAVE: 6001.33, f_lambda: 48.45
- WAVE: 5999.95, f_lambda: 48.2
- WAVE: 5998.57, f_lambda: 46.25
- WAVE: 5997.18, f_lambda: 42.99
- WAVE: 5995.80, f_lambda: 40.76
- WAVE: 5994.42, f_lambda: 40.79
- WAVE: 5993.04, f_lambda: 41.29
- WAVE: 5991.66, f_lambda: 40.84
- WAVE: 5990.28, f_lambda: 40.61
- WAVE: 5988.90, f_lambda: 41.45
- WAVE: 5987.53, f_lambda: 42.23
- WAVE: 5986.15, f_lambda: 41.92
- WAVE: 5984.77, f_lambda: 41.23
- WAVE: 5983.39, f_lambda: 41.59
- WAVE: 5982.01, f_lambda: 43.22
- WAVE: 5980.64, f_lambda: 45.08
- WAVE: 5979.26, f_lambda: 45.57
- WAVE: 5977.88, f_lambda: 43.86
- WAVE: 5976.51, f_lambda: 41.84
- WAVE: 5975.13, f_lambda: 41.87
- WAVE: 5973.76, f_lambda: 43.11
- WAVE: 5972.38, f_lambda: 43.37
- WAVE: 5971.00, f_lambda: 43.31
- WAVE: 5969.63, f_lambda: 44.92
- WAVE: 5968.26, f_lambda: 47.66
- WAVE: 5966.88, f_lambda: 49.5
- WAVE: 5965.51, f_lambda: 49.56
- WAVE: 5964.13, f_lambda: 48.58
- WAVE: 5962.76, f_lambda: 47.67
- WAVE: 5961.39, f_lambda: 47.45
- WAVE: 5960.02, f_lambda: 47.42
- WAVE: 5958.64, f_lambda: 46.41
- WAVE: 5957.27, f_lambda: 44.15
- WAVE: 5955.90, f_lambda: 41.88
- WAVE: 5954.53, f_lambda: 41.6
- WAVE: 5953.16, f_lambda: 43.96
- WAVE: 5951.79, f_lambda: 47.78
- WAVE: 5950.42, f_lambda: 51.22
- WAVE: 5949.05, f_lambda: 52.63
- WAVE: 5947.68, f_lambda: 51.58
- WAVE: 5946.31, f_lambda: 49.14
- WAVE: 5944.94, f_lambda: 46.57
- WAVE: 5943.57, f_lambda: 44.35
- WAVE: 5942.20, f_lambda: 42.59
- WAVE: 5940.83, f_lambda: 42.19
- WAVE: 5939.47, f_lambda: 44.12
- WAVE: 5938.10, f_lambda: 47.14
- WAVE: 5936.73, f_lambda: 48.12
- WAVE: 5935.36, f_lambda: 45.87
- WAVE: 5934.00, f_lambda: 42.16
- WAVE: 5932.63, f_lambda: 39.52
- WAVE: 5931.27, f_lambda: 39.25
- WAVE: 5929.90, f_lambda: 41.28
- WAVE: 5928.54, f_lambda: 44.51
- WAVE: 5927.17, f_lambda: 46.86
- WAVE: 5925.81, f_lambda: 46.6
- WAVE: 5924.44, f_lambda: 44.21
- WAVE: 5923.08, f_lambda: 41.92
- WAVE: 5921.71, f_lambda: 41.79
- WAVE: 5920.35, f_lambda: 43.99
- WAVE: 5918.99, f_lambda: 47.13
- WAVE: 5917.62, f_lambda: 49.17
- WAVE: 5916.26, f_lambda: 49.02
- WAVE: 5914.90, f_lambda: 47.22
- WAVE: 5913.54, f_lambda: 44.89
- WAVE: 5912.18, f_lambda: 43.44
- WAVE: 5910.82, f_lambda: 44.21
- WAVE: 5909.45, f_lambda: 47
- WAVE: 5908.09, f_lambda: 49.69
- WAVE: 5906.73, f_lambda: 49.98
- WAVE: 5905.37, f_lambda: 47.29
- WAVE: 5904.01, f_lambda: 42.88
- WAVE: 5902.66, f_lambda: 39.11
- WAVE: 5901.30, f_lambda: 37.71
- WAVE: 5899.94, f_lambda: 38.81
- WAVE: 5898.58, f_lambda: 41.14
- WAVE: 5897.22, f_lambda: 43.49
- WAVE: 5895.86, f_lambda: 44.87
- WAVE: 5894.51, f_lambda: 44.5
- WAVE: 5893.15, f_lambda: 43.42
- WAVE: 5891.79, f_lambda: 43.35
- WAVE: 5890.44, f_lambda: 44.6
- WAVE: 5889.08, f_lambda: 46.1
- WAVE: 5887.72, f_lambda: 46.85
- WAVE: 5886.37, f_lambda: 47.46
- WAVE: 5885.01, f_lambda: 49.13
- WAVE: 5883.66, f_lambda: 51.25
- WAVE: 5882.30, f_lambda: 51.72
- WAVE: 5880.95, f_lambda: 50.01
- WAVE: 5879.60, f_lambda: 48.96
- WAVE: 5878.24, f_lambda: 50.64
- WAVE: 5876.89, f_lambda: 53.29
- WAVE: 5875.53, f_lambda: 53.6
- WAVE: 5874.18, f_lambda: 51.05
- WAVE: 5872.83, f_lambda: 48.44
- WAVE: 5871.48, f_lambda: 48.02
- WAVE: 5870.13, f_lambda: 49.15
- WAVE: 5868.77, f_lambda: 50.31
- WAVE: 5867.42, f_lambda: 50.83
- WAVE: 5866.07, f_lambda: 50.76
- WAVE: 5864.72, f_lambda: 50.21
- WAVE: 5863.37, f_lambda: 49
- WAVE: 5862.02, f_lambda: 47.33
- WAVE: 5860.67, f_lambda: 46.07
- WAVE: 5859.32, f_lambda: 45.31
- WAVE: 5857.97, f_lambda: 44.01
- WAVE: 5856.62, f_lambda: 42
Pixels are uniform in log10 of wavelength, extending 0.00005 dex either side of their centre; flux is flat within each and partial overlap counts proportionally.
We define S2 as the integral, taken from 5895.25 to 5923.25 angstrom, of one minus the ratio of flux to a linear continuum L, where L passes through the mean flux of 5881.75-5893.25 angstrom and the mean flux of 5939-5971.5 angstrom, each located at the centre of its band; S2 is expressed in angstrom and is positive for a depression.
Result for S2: 1.5 angstrom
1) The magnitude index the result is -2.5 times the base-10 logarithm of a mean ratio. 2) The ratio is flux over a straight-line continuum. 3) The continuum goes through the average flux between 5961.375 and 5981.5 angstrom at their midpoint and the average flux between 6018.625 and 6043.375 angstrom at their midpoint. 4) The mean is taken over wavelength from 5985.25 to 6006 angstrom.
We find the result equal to 0.03 mag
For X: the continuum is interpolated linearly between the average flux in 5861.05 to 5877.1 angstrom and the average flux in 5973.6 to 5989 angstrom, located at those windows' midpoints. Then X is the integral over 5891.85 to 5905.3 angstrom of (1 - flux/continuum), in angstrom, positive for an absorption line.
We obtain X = 1.7 angstrom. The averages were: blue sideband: 50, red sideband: 42.8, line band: 42.1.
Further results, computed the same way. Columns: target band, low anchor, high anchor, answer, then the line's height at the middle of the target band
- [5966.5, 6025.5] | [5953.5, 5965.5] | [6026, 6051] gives 2.3 angstrom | 45.1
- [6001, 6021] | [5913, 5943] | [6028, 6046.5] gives 0.1 angstrom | 44.1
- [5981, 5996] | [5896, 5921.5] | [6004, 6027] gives 0.6 angstrom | 43.3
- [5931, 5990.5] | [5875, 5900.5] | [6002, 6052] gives 0.4 angstrom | 45.3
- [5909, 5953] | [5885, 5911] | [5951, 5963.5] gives -0.5 angstrom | 45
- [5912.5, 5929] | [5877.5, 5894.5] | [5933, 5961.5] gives 0.4 angstrom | 46.7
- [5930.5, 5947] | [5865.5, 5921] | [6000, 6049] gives 0.6 angstrom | 45.8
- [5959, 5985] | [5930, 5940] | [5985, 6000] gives -1.5 angstrom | 42.7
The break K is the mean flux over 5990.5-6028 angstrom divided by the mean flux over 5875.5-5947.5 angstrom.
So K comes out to 0.95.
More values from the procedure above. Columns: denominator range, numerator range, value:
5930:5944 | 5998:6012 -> 1.06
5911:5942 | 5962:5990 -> 1.00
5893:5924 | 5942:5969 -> 1.06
